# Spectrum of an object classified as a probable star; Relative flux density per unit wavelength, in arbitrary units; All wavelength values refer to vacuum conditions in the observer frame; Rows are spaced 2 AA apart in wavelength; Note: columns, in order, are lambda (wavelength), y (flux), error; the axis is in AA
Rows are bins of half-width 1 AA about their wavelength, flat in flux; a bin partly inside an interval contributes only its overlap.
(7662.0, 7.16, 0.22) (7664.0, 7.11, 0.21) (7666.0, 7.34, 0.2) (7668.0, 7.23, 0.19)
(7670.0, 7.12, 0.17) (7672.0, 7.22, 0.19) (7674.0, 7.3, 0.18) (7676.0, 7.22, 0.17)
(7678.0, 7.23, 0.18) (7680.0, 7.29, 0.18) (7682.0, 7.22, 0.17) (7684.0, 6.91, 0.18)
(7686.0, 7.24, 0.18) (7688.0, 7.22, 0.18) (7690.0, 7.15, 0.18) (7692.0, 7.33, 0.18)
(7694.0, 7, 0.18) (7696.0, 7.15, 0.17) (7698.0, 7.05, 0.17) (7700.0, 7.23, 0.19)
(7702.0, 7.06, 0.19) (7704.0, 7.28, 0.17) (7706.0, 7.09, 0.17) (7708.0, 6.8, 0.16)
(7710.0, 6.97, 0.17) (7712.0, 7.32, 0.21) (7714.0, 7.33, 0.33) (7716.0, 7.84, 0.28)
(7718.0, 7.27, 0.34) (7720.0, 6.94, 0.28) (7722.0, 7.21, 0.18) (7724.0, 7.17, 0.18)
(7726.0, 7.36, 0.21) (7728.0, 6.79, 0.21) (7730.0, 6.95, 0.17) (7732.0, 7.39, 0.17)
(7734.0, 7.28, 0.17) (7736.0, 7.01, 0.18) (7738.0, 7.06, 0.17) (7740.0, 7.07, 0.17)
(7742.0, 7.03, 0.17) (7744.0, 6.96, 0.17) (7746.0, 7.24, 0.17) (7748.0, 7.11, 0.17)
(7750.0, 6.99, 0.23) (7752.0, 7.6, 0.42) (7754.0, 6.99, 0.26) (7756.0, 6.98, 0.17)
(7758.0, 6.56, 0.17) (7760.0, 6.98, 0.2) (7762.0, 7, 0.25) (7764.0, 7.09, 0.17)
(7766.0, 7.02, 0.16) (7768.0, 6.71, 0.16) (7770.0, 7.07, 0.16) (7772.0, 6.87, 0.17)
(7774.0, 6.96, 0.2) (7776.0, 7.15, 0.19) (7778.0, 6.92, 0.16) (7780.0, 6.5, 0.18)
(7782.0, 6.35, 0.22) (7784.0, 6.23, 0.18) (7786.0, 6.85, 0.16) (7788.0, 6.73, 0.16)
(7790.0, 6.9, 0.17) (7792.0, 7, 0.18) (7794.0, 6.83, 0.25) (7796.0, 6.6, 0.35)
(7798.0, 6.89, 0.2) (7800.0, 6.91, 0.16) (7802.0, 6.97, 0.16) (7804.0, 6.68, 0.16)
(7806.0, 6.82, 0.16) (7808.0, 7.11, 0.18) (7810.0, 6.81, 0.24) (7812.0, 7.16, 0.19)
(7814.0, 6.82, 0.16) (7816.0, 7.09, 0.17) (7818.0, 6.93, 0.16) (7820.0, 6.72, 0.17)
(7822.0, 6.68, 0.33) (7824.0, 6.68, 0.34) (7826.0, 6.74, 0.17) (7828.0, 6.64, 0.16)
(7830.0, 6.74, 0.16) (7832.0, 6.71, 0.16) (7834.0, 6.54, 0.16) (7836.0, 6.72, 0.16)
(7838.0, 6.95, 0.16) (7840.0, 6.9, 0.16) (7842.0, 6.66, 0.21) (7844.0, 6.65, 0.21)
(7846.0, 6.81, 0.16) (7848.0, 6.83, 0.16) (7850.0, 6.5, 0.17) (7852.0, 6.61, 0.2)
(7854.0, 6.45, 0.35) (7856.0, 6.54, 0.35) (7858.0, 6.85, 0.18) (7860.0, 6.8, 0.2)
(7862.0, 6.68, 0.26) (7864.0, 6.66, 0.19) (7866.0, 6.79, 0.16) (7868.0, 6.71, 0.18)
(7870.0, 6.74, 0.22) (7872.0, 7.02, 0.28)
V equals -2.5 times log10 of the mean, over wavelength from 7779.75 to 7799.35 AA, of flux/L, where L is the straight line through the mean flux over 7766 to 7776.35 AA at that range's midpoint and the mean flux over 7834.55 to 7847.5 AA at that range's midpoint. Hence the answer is 0.032 mag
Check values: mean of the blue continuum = 6.95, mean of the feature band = 6.7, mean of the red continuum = 6.78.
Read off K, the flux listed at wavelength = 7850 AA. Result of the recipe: 6.5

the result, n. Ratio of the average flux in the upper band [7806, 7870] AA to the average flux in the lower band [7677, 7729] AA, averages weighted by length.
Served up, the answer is 0.94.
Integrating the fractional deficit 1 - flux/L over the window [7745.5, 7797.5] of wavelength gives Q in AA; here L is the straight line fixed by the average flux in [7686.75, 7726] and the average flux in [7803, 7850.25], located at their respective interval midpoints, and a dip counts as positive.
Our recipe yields 0.6 AA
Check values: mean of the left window 7.18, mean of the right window 6.79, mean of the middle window 6.89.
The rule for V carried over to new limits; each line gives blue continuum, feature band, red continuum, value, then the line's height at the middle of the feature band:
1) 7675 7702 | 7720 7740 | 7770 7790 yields -0.02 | 6.98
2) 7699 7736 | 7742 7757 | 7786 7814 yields -0.01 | 7.06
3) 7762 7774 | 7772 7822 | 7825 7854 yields 0.00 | 6.85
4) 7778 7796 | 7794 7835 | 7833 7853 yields -0.02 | 6.7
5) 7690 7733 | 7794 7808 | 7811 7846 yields 0.01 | 6.87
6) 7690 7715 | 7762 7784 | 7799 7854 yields 0.02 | 6.94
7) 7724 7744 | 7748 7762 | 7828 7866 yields 0.00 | 7.03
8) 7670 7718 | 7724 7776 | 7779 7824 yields -0.01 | 6.99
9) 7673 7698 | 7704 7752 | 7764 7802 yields -0.02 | 7.02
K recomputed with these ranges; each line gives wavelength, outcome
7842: 6.66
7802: 6.97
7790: 6.9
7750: 6.99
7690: 7.15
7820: 6.72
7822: 6.68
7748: 7.11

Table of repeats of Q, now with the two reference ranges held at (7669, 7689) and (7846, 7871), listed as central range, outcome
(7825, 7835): 0.1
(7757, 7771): 0.1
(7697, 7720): -0.3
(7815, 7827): 0.0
